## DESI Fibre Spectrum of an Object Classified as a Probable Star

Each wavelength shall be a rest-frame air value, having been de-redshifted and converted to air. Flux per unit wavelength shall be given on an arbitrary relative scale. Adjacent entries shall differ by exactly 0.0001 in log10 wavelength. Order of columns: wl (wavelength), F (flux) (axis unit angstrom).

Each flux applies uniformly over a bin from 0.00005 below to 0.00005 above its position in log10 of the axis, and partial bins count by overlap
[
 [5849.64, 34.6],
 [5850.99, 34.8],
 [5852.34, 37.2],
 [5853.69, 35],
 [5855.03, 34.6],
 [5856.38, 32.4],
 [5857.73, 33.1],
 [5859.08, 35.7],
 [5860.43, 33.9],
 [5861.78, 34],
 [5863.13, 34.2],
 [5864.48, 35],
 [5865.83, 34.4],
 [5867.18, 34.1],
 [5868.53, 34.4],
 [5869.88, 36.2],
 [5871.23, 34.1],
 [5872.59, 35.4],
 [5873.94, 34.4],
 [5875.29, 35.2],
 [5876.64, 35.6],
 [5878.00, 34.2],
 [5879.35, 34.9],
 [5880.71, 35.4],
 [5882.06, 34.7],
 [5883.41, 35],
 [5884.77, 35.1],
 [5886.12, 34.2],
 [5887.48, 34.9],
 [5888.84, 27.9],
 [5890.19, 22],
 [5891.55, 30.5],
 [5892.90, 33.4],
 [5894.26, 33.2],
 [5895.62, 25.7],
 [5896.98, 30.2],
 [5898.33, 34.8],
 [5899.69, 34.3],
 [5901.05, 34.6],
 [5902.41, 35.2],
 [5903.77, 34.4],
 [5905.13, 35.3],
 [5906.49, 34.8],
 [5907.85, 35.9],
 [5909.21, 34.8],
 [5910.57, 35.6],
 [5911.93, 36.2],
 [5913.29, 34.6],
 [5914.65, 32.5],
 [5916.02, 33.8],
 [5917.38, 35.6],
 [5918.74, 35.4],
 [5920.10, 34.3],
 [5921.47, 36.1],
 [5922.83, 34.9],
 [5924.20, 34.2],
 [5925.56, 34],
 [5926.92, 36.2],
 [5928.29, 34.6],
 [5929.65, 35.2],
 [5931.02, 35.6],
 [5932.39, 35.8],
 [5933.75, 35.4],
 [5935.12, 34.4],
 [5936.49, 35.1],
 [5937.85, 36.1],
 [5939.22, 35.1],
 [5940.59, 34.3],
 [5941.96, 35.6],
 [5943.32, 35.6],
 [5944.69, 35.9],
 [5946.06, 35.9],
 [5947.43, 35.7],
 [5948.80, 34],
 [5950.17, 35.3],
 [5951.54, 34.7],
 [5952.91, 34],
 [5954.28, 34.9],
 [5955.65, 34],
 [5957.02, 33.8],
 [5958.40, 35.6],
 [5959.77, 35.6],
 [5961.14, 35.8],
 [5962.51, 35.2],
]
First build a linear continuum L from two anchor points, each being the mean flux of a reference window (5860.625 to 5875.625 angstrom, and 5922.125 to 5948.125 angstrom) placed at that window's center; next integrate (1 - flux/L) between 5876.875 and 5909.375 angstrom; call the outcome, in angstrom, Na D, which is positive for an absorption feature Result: 1.6 angstrom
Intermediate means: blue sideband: 34.6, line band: 33.1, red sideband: 35.2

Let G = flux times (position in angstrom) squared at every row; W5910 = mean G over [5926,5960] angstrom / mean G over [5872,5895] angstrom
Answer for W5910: 1.08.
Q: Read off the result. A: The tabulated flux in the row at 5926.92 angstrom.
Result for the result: 36.2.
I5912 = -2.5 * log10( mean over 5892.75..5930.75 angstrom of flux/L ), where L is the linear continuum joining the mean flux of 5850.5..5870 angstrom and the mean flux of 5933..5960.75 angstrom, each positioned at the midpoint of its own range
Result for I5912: 0.02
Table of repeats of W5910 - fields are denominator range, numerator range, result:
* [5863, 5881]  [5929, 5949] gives 1.04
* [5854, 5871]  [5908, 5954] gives 1.04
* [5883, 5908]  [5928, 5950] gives 1.10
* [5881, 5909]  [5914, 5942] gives 1.07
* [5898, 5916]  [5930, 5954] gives 1.02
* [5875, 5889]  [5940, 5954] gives 1.04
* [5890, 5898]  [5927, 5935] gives 1.20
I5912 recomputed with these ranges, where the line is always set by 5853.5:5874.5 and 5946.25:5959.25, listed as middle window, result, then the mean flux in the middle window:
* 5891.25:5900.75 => 0.09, 31.9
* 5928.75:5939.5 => -0.02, 35.3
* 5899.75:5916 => -0.01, 34.8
